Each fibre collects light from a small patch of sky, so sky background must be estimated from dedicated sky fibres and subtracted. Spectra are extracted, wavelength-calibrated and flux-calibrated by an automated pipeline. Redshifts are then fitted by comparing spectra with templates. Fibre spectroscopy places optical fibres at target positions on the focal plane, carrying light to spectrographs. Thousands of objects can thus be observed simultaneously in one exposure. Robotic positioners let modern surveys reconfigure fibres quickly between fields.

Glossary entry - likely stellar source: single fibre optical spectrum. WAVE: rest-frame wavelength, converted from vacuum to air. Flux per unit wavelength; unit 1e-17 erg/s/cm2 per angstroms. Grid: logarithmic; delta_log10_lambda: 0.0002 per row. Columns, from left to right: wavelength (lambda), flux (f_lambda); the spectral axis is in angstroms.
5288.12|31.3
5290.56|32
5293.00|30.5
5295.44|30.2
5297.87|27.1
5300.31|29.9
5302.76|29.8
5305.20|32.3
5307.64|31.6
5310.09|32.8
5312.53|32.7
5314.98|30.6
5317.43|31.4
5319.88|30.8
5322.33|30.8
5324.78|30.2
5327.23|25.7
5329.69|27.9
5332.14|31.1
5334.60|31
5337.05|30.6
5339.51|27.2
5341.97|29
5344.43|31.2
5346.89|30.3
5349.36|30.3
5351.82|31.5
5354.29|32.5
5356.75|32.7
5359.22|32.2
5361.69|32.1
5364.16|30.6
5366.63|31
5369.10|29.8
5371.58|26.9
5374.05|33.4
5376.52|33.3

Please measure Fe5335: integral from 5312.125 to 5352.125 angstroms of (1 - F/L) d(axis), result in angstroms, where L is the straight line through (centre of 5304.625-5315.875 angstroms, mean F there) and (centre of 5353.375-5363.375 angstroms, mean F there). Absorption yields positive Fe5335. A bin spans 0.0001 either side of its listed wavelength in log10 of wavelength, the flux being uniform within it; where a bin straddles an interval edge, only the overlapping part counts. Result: 2.6 angstroms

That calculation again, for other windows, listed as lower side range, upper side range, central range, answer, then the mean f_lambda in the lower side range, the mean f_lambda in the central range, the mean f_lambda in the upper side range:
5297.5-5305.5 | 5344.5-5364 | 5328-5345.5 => 0.77 angstroms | 29.7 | 29.6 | 31.6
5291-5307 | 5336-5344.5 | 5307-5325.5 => -1.01 angstroms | 30.1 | 31.4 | 29.2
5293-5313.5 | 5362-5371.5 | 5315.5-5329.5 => 0.42 angstroms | 30.8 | 29.7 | 30.2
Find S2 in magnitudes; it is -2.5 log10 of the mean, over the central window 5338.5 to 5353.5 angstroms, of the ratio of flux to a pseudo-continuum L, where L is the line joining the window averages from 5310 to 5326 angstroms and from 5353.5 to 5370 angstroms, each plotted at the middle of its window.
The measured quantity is 0.05 mag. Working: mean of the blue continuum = 31.2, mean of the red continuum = 31.6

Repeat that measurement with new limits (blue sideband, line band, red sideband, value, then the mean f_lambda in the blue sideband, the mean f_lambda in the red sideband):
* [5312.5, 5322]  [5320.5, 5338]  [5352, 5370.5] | 0.06 mag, 31.1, 31.5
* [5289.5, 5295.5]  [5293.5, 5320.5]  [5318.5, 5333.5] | -0.02 mag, 31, 29.4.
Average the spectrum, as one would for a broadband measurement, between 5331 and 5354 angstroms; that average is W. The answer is 30.3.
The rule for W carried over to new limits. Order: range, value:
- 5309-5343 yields 30.1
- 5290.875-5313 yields 30.8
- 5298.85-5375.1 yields 30.6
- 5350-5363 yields 32.1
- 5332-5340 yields 30.1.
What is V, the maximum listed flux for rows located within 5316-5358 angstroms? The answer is 32.7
